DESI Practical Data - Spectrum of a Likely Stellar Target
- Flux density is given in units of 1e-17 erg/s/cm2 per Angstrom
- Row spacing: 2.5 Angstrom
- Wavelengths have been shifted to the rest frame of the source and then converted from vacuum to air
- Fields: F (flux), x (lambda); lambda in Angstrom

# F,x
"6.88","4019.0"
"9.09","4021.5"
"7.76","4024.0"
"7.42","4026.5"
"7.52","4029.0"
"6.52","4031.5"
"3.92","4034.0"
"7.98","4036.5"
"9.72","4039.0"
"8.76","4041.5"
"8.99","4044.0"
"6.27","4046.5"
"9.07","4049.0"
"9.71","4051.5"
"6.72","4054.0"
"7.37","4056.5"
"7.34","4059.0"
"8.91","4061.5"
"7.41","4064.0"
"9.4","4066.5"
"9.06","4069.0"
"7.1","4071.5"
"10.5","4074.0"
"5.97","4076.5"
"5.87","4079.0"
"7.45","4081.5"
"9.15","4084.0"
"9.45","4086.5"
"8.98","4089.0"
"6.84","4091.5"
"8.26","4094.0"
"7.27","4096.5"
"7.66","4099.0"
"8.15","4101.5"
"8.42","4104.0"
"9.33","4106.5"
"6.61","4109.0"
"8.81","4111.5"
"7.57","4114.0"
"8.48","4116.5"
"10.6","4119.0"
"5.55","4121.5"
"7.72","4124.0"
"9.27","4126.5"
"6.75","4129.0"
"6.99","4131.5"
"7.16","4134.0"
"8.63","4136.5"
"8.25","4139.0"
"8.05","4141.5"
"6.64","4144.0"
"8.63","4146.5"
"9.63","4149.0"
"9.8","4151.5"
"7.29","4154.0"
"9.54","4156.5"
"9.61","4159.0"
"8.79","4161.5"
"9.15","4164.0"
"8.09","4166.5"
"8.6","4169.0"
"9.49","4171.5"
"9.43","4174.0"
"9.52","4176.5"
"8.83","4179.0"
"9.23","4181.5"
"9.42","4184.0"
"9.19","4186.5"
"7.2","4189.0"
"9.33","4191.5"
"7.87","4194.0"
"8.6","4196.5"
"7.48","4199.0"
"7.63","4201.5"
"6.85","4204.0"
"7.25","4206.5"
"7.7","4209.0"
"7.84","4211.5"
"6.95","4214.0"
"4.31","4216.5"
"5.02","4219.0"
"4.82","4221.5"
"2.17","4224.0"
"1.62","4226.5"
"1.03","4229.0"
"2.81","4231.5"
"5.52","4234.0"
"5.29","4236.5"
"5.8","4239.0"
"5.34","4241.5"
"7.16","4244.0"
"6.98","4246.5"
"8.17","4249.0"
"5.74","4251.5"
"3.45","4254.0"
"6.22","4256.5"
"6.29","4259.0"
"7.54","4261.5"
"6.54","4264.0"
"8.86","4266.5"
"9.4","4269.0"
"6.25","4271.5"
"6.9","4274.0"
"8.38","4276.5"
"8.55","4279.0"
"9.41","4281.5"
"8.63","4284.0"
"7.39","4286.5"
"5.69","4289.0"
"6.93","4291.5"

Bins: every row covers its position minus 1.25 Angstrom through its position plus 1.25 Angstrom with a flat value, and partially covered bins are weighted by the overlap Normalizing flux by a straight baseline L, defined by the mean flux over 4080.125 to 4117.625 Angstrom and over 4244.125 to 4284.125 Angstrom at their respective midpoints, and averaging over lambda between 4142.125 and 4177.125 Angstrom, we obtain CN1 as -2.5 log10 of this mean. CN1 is -0.13 mag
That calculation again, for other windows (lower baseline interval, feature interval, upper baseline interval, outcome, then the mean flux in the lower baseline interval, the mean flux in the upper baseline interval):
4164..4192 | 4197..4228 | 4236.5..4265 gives 0.31 mag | 8.94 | 6.25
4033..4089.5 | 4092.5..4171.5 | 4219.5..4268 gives -0.18 mag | 8.05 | 5.35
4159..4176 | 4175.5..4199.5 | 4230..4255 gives -0.08 mag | 9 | 5.6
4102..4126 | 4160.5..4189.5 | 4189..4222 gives -0.20 mag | 8.16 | 7.11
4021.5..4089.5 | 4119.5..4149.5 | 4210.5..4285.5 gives -0.09 mag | 7.95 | 6.1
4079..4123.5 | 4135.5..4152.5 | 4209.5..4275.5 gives -0.16 mag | 8.08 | 5.73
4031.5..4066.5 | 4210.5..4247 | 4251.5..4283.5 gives 0.47 mag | 7.87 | 7.29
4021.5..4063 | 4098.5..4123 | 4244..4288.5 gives -0.07 mag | 7.79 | 7.3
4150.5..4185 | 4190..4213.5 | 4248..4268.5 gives 0.05 mag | 9.05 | 6.68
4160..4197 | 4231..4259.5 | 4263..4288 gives 0.39 mag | 8.86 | 8.02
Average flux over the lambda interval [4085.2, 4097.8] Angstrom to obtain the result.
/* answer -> 8.16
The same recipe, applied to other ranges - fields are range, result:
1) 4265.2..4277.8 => 7.95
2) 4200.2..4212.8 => 7.45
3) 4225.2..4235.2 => 2.73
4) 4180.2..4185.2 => 9.32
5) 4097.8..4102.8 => 7.91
